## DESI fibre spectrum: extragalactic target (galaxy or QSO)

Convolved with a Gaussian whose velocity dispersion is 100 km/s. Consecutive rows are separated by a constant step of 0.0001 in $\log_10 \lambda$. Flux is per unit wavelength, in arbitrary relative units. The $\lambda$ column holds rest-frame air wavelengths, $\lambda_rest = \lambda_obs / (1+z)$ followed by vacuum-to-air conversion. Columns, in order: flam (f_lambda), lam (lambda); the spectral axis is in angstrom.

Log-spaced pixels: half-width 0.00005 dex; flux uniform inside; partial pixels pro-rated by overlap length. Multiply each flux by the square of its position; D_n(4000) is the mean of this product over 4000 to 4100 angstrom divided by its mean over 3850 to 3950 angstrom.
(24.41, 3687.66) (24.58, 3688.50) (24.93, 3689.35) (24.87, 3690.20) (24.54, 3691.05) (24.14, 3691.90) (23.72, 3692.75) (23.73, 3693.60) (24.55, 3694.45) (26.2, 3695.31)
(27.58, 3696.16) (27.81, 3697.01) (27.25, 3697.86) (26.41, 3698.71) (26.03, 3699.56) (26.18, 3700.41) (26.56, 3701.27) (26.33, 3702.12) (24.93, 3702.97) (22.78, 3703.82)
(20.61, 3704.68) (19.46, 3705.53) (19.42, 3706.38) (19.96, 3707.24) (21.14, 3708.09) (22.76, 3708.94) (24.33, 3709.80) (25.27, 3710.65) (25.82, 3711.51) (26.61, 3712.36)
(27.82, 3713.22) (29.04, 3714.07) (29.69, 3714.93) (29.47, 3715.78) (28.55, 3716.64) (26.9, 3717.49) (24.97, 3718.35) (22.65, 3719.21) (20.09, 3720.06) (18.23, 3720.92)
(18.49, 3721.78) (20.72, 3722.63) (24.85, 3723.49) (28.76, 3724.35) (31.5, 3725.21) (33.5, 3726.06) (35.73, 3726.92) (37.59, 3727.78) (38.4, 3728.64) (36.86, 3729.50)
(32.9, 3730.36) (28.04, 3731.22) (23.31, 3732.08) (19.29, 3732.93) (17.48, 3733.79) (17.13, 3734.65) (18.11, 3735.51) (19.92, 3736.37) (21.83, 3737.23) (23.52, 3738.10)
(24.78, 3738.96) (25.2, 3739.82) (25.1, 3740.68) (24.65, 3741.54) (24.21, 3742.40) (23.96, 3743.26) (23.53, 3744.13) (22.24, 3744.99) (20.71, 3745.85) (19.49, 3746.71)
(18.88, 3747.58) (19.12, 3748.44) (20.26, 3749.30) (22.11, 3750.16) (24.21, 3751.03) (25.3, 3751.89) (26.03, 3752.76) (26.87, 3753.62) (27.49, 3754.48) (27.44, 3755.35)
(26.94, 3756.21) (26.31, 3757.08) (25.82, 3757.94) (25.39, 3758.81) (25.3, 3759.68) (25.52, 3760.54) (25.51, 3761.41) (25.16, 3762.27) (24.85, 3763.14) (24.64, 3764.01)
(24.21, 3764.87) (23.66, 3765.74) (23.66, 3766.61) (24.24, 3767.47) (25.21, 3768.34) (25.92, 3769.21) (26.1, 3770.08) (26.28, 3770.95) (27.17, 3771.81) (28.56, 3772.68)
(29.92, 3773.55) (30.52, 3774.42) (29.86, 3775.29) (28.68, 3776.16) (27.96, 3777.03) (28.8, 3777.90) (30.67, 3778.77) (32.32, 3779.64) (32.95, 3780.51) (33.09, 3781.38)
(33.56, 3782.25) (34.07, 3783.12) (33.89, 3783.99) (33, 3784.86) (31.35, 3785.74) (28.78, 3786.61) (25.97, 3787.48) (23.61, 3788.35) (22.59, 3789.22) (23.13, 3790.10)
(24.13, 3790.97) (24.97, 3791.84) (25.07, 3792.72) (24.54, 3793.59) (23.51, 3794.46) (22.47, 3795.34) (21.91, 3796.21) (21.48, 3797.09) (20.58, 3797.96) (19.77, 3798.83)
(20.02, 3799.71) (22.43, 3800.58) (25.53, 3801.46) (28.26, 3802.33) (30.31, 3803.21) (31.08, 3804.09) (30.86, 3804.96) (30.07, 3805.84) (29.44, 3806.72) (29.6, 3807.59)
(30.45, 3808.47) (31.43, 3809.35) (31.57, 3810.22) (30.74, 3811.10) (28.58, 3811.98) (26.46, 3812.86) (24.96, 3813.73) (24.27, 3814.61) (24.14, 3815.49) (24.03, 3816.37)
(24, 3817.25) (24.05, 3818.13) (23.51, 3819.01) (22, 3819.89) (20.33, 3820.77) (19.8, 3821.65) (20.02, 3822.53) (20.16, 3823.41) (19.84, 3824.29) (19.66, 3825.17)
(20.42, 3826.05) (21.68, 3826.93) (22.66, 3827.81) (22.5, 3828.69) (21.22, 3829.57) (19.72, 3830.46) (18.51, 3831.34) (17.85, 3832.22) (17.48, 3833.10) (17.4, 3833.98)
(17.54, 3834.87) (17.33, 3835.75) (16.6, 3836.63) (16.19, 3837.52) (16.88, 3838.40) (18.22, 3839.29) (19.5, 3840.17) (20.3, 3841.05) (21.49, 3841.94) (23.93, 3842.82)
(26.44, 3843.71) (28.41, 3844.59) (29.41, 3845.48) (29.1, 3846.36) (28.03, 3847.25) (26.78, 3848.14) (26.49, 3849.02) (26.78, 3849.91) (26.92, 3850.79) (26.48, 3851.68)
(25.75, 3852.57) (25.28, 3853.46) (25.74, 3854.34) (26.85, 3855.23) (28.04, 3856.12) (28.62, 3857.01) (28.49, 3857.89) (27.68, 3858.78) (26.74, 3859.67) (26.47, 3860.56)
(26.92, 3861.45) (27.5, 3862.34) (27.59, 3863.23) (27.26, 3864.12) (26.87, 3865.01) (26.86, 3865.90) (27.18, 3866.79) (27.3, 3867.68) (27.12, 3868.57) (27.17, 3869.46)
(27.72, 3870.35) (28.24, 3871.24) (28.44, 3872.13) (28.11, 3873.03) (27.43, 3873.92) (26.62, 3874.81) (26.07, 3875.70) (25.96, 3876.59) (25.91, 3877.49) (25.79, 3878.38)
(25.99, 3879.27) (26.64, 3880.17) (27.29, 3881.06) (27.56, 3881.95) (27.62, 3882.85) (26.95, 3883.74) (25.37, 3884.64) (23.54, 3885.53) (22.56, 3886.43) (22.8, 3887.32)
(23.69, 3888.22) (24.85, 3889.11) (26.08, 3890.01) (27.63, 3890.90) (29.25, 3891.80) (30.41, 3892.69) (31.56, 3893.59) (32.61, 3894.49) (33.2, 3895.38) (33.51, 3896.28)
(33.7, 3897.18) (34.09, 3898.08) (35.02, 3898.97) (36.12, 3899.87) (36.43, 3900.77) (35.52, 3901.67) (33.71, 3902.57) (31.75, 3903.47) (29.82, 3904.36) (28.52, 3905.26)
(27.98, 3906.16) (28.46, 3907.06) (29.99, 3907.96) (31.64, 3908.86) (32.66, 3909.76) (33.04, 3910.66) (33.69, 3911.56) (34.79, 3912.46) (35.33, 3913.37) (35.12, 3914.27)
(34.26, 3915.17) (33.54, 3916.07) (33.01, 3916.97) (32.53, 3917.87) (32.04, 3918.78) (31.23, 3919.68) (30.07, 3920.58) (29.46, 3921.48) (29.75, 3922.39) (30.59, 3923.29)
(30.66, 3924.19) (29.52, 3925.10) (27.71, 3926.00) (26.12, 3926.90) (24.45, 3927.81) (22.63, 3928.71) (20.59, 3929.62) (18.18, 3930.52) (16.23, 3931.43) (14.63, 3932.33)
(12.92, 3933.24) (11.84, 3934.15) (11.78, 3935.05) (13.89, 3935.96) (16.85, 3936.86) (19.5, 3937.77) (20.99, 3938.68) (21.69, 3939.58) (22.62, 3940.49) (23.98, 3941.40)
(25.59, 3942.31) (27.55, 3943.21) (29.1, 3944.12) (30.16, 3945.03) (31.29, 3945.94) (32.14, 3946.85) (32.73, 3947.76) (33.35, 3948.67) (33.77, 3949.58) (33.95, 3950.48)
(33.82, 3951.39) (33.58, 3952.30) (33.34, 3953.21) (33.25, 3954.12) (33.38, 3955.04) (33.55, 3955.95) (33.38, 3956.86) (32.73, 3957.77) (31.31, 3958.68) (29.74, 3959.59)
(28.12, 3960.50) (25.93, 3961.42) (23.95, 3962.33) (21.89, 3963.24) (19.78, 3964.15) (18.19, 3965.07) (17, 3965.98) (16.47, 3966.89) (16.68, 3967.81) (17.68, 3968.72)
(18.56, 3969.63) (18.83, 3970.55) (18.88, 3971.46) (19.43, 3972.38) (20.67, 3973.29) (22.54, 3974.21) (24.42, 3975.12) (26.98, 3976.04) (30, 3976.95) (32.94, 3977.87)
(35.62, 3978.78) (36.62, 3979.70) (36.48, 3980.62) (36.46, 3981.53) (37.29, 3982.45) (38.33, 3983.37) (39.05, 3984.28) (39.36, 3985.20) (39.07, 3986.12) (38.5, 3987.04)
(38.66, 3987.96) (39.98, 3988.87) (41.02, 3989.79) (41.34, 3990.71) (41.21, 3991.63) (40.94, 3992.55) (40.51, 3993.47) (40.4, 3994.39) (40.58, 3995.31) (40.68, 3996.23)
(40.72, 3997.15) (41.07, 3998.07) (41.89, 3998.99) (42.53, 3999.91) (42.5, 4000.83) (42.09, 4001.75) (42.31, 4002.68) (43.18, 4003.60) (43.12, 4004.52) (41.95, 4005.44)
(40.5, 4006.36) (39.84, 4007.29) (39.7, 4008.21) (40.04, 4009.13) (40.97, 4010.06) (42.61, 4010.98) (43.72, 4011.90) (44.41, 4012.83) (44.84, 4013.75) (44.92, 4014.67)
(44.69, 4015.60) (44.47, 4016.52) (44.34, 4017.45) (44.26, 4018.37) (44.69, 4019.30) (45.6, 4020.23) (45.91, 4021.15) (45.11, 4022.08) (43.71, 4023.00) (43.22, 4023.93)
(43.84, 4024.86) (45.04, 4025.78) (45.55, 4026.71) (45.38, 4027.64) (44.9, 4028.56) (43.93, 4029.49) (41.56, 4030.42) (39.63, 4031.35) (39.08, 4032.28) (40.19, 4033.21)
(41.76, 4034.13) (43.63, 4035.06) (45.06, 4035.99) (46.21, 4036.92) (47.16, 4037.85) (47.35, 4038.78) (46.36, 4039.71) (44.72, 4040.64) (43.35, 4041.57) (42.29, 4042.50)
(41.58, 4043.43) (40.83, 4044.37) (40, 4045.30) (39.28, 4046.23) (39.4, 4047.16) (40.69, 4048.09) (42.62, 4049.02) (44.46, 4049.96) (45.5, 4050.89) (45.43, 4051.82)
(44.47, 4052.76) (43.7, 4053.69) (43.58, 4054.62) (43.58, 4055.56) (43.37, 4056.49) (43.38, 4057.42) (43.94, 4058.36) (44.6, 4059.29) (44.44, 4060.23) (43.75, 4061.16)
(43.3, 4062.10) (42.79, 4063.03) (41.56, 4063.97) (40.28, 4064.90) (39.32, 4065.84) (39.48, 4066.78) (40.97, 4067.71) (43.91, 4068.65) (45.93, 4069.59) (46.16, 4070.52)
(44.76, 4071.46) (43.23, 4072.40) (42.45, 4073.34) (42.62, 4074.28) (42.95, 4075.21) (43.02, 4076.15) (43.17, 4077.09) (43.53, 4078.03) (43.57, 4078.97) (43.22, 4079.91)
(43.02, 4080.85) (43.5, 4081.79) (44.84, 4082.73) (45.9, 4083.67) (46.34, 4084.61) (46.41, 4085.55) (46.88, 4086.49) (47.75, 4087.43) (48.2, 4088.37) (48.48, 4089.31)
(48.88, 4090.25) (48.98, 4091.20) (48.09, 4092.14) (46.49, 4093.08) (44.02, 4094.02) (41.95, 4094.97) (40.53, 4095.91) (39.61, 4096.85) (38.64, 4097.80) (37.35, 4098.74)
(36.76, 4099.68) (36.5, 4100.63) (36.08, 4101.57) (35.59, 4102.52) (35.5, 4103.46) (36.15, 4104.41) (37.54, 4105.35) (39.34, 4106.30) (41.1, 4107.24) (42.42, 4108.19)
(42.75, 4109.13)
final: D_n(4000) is 1.7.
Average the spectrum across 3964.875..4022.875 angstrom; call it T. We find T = 36.7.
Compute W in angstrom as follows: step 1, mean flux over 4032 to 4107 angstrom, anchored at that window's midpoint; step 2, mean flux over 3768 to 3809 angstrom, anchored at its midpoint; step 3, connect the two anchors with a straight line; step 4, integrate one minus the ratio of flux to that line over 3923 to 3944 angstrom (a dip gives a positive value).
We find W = 8.32 angstrom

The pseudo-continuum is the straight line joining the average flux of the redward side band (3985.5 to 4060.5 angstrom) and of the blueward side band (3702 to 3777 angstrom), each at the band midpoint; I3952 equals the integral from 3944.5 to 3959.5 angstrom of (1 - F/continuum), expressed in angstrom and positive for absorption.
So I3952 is 2.2 angstrom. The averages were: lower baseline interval 25.1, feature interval 32.8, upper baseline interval 42.8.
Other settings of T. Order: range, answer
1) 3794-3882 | 24.8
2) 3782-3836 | 24.5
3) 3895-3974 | 27.4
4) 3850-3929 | 29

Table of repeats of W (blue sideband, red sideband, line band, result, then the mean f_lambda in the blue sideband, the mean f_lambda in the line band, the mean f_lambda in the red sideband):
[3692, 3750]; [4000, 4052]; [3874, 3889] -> 3.83 angstrom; 24.8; 25.7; 43.2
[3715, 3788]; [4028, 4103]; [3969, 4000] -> 3.45 angstrom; 26.3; 34.6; 43.2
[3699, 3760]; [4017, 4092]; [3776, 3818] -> 2.16 angstrom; 24.9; 27.3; 43.9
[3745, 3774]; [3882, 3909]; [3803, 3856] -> 6.51 angstrom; 24.8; 23.9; 29.8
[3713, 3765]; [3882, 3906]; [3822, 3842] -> 6.24 angstrom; 25.2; 19.2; 29.8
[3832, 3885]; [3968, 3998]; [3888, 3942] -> 1.77 angstrom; 25.3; 27.9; 33.5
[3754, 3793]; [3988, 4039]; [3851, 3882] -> 5.91 angstrom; 27.4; 27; 42.8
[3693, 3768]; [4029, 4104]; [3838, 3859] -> 3.91 angstrom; 24.9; 25.5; 43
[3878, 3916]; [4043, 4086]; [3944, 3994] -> 7.22 angstrom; 30.2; 30.6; 43.1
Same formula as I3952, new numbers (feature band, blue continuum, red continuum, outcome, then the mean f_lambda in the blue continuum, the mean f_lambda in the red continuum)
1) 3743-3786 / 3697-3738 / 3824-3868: -3.09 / 25.4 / 23.8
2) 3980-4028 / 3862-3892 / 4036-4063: -3.42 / 26.5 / 43.6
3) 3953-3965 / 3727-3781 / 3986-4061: 3.05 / 25.7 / 42.8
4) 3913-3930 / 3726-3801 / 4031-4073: 2.55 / 25.8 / 43.1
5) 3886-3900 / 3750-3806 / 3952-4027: 0.88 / 26.6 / 35.9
